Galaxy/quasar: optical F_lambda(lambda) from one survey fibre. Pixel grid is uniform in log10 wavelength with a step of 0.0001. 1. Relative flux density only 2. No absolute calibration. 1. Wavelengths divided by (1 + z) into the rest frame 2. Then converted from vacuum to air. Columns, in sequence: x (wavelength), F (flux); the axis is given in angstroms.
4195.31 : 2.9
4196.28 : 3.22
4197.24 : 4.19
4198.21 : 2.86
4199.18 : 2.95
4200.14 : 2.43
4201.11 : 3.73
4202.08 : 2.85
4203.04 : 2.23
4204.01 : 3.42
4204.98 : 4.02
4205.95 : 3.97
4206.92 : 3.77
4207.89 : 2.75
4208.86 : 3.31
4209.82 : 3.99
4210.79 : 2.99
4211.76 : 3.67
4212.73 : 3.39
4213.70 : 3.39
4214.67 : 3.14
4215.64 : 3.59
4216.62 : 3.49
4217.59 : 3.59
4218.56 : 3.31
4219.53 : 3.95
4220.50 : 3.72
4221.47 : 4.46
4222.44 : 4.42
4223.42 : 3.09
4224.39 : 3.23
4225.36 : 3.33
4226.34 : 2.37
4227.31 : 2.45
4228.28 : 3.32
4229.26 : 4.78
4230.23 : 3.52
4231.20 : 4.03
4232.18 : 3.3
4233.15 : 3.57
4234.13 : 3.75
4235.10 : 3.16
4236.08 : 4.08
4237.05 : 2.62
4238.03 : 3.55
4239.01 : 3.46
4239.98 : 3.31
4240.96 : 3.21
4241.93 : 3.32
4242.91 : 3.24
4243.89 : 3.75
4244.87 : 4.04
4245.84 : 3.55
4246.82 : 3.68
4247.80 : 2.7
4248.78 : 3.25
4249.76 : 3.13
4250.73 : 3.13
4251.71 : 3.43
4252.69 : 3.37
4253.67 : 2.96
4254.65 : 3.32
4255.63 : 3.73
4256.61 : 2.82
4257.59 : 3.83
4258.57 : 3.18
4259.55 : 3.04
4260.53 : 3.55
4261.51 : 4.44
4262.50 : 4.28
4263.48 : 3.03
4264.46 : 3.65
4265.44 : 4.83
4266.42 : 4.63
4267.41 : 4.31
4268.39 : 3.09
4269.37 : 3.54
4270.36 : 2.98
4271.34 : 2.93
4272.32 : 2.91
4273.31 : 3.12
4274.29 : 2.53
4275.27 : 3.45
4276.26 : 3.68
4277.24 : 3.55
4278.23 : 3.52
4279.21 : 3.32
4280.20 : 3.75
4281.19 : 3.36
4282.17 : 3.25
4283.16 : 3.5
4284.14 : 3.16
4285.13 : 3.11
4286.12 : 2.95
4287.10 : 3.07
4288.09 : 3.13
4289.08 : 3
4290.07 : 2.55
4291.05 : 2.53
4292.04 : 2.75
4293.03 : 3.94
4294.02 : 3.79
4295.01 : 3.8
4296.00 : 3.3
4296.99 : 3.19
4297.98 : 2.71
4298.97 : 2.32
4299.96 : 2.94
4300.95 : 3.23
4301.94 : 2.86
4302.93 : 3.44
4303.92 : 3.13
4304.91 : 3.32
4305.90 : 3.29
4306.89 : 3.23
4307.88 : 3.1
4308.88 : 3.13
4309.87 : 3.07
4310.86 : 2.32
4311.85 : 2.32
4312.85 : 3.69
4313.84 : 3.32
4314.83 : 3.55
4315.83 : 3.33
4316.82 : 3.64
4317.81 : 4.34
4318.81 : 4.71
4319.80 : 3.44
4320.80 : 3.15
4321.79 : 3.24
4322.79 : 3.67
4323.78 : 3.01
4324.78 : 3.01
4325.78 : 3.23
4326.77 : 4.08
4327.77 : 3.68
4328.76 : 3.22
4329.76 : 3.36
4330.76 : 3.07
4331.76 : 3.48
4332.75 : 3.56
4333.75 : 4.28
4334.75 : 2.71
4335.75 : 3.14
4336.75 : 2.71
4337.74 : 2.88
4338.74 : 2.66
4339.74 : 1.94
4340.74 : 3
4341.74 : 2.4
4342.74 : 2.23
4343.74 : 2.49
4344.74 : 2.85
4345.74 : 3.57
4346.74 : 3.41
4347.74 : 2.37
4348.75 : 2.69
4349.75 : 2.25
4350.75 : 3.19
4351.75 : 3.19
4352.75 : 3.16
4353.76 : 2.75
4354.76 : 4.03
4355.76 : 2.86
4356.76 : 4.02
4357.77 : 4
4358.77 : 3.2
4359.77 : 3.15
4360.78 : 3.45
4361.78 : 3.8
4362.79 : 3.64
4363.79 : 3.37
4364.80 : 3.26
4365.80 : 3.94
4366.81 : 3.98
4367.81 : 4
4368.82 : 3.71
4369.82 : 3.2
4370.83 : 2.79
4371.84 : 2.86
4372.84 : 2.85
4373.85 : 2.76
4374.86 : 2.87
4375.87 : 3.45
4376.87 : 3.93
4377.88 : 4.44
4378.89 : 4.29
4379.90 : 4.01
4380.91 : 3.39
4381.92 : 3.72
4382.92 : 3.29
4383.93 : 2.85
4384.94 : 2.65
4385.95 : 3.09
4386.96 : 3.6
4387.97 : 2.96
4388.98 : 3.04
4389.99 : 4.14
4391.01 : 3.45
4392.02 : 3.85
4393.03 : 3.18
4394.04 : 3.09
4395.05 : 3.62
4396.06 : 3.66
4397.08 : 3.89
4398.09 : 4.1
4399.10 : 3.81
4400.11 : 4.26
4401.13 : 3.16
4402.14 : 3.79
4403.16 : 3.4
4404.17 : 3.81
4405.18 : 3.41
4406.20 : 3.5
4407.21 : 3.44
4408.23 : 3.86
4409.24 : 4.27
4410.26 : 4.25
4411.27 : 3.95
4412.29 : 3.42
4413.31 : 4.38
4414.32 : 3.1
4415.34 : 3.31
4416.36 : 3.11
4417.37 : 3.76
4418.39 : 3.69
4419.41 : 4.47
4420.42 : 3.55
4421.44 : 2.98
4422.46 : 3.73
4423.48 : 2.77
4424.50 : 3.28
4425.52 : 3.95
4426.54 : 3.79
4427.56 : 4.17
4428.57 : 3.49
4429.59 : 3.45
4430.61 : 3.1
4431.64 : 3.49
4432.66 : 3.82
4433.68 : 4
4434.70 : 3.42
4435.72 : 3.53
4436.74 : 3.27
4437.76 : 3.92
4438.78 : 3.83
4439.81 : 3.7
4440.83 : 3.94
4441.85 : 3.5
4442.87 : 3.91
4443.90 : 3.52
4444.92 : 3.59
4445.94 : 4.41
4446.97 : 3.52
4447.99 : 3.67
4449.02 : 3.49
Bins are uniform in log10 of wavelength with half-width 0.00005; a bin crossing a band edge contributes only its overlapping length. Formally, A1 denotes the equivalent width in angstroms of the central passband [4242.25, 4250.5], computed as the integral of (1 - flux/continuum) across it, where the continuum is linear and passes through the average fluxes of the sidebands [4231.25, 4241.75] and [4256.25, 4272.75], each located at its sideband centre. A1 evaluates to 0.2 angstroms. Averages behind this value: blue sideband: 3.42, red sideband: 3.6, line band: 3.41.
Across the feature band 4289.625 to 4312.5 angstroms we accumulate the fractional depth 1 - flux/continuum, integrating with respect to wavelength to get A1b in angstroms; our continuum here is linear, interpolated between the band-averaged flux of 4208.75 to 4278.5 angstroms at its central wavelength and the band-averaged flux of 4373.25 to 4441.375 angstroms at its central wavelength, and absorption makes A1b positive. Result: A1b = 3.0 angstroms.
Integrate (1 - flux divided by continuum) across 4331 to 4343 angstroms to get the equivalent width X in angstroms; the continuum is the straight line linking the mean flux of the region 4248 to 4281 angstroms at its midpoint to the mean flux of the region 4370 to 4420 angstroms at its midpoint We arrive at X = 2.0 angstroms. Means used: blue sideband 3.46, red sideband 3.55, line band 2.93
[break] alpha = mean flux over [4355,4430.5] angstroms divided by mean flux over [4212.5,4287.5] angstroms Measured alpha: 1.0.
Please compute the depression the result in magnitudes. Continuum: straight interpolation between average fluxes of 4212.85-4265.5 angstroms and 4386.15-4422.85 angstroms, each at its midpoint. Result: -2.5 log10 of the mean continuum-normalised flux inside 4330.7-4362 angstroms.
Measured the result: 0.17 mag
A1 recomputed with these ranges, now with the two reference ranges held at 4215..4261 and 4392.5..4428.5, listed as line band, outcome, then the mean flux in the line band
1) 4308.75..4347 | 3.76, 3.2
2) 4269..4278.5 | 0.75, 3.21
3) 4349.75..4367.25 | 0.76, 3.43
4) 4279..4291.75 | 1.38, 3.12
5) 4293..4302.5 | 0.92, 3.17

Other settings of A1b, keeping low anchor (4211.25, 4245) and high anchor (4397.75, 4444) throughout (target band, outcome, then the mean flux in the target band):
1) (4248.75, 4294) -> 2.13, 3.37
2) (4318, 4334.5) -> 0.29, 3.51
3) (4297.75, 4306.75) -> 1.30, 3.05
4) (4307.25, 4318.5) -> 0.91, 3.28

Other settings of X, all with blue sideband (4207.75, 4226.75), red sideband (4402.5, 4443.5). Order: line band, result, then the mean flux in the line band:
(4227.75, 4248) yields -0.2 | 3.53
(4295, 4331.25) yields 2.8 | 3.28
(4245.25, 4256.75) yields 0.7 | 3.28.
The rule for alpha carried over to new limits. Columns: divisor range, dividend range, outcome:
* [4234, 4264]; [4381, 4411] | 1.04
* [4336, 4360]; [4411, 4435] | 1.21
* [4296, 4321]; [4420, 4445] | 1.11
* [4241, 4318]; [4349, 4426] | 1.06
